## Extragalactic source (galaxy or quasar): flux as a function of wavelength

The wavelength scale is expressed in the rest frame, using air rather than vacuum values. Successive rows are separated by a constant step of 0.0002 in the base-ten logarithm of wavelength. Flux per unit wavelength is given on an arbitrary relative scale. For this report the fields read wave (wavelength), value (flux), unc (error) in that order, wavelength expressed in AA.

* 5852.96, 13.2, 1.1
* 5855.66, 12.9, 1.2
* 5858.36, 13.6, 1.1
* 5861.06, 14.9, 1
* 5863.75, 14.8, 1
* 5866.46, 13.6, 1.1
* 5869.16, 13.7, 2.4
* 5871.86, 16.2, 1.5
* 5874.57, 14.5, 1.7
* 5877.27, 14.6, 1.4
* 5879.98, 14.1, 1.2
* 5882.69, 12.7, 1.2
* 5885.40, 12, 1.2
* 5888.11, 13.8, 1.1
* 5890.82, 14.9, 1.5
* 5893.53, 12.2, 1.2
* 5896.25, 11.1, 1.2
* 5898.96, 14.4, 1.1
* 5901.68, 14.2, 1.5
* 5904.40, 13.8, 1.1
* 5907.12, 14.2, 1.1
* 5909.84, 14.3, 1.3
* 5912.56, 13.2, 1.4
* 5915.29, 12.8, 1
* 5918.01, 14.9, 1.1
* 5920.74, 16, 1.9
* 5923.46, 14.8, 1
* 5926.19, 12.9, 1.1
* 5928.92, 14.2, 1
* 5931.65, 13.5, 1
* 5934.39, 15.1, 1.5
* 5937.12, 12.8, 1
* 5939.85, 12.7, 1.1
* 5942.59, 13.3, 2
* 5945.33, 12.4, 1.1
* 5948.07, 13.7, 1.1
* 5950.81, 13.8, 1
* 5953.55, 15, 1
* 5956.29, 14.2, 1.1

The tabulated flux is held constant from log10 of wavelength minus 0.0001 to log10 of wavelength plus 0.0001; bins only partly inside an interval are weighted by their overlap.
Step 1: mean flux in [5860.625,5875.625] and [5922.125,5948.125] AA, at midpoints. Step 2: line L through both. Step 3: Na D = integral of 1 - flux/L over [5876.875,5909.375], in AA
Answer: 1.6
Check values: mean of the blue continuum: 14.6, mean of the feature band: 13.5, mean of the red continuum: 13.5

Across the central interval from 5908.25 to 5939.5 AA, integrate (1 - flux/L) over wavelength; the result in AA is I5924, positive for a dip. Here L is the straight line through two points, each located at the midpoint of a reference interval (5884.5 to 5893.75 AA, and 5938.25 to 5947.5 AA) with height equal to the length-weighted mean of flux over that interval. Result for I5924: -2.2 AA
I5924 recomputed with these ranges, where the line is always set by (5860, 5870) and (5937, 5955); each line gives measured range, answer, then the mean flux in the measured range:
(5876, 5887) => 0.6 AA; 13.3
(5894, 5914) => 0.5 AA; 13.5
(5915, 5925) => -0.8 AA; 14.8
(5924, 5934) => -0.1 AA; 13.8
